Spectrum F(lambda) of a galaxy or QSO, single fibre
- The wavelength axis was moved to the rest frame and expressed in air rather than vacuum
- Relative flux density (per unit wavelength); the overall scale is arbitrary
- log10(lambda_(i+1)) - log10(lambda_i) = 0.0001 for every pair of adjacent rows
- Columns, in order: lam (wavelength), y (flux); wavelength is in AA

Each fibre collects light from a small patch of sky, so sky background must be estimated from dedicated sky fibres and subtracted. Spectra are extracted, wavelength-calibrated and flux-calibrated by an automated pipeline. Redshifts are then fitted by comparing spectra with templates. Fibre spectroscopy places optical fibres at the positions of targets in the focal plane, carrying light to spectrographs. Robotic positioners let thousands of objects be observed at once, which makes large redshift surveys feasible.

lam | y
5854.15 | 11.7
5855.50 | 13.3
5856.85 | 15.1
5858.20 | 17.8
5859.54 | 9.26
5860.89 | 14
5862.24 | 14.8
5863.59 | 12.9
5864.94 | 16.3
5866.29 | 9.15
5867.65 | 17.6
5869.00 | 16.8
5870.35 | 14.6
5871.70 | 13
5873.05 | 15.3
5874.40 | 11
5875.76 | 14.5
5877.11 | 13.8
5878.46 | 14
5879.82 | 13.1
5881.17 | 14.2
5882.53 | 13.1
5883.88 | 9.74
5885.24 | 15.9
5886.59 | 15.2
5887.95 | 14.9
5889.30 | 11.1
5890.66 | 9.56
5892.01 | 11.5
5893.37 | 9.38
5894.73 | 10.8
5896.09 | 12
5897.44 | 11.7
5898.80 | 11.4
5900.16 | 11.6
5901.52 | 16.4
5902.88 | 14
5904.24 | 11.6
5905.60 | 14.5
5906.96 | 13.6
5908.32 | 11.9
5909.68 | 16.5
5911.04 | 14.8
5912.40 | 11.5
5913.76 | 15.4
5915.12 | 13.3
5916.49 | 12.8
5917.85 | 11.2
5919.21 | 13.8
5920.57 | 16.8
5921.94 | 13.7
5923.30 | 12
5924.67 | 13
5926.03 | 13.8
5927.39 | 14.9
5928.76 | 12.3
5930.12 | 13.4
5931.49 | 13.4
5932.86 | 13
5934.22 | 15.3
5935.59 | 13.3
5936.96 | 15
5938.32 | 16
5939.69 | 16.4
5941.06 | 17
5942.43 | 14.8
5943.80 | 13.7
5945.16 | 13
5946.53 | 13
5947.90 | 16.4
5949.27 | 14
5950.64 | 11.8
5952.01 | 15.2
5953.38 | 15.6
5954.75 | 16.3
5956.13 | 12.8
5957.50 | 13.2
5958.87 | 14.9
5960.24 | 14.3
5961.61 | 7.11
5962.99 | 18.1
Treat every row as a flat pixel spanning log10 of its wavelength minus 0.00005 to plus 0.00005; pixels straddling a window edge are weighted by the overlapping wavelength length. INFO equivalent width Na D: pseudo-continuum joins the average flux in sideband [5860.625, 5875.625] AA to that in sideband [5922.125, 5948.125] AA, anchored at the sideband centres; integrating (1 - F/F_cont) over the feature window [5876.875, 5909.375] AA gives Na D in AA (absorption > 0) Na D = 3.2 AA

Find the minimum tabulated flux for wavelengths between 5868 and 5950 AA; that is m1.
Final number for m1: 9.38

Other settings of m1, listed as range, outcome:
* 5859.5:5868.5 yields 9.15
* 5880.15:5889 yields 9.74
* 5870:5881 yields 11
